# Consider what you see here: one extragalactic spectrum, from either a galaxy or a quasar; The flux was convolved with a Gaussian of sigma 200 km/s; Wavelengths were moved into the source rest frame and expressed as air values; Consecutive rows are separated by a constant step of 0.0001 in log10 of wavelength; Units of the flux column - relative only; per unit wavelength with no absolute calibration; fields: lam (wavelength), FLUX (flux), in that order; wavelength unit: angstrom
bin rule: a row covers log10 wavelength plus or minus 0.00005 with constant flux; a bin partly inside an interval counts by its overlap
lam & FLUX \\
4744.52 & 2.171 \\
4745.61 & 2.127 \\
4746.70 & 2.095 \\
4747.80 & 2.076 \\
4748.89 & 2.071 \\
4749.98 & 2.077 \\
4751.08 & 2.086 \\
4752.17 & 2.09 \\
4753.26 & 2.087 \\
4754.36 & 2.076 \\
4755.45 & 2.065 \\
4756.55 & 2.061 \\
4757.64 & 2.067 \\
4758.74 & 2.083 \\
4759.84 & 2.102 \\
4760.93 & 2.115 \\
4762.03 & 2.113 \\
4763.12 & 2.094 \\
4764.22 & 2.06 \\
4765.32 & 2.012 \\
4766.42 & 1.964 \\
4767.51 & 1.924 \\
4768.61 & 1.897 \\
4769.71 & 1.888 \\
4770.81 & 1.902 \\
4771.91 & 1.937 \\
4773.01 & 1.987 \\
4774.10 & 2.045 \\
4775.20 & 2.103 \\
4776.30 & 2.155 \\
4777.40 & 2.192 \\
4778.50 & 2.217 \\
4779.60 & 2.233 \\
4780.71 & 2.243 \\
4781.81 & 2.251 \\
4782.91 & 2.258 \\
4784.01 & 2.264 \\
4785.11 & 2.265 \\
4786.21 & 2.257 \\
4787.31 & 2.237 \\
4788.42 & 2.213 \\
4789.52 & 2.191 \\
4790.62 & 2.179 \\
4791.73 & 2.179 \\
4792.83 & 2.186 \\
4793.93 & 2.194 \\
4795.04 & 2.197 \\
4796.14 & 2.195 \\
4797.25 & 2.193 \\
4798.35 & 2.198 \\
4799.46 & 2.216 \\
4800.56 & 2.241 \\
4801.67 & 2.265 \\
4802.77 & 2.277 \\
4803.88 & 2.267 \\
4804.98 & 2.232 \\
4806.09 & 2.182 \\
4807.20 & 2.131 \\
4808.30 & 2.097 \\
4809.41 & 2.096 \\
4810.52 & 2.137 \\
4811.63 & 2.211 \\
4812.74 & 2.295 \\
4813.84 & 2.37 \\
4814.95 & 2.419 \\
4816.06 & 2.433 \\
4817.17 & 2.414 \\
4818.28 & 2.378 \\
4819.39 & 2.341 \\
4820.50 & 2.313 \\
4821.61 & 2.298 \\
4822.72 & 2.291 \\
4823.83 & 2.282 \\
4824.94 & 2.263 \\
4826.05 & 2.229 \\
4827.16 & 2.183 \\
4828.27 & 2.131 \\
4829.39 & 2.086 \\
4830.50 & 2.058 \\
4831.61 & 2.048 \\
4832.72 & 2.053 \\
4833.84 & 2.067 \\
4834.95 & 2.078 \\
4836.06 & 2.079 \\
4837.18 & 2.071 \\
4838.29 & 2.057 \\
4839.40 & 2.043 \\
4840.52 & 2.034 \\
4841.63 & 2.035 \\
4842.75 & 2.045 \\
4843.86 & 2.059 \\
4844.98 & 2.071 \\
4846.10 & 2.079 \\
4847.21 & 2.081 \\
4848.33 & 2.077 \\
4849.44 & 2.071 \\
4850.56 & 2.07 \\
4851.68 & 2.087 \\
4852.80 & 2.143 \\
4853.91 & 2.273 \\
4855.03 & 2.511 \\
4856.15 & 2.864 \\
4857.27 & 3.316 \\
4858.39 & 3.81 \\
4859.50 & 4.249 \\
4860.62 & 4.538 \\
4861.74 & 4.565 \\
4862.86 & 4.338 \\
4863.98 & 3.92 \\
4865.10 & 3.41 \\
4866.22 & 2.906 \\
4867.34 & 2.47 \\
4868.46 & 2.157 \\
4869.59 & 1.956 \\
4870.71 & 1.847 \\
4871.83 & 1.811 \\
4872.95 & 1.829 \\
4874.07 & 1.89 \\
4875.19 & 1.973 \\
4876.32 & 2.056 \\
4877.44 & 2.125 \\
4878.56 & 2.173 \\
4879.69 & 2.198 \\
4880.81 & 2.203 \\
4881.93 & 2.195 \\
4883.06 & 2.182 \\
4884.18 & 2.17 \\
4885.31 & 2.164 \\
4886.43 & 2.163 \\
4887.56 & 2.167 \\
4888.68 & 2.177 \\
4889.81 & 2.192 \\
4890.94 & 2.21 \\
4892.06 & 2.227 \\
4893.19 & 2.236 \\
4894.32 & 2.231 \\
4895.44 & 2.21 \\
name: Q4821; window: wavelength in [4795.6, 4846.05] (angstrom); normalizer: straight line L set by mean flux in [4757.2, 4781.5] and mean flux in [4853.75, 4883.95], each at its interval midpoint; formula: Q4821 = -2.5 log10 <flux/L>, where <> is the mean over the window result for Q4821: 0.10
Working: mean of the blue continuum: 2.06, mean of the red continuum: 2.73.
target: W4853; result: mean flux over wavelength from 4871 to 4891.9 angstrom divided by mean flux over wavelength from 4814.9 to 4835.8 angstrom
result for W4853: 0.95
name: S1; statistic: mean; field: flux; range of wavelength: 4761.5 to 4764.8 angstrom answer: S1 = 2.09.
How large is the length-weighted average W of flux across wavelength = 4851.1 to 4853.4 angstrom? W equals 2.12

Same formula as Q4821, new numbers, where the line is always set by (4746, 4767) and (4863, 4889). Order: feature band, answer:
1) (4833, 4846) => 0.09 mag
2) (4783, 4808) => -0.03 mag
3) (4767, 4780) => 0.04 mag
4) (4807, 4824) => -0.05 mag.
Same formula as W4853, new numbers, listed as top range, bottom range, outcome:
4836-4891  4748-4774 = 1.20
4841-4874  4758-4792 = 1.26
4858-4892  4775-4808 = 1.17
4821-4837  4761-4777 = 1.07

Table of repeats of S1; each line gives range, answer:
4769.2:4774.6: 1.95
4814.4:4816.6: 2.42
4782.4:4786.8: 2.26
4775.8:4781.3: 2.21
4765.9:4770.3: 1.92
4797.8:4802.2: 2.23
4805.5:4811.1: 2.13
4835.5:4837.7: 2.07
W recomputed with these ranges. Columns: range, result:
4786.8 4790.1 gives 2.21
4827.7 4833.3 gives 2.07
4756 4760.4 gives 2.08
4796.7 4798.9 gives 2.2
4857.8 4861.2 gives 4.2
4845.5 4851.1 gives 2.08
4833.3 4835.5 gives 2.08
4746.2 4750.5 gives 2.08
